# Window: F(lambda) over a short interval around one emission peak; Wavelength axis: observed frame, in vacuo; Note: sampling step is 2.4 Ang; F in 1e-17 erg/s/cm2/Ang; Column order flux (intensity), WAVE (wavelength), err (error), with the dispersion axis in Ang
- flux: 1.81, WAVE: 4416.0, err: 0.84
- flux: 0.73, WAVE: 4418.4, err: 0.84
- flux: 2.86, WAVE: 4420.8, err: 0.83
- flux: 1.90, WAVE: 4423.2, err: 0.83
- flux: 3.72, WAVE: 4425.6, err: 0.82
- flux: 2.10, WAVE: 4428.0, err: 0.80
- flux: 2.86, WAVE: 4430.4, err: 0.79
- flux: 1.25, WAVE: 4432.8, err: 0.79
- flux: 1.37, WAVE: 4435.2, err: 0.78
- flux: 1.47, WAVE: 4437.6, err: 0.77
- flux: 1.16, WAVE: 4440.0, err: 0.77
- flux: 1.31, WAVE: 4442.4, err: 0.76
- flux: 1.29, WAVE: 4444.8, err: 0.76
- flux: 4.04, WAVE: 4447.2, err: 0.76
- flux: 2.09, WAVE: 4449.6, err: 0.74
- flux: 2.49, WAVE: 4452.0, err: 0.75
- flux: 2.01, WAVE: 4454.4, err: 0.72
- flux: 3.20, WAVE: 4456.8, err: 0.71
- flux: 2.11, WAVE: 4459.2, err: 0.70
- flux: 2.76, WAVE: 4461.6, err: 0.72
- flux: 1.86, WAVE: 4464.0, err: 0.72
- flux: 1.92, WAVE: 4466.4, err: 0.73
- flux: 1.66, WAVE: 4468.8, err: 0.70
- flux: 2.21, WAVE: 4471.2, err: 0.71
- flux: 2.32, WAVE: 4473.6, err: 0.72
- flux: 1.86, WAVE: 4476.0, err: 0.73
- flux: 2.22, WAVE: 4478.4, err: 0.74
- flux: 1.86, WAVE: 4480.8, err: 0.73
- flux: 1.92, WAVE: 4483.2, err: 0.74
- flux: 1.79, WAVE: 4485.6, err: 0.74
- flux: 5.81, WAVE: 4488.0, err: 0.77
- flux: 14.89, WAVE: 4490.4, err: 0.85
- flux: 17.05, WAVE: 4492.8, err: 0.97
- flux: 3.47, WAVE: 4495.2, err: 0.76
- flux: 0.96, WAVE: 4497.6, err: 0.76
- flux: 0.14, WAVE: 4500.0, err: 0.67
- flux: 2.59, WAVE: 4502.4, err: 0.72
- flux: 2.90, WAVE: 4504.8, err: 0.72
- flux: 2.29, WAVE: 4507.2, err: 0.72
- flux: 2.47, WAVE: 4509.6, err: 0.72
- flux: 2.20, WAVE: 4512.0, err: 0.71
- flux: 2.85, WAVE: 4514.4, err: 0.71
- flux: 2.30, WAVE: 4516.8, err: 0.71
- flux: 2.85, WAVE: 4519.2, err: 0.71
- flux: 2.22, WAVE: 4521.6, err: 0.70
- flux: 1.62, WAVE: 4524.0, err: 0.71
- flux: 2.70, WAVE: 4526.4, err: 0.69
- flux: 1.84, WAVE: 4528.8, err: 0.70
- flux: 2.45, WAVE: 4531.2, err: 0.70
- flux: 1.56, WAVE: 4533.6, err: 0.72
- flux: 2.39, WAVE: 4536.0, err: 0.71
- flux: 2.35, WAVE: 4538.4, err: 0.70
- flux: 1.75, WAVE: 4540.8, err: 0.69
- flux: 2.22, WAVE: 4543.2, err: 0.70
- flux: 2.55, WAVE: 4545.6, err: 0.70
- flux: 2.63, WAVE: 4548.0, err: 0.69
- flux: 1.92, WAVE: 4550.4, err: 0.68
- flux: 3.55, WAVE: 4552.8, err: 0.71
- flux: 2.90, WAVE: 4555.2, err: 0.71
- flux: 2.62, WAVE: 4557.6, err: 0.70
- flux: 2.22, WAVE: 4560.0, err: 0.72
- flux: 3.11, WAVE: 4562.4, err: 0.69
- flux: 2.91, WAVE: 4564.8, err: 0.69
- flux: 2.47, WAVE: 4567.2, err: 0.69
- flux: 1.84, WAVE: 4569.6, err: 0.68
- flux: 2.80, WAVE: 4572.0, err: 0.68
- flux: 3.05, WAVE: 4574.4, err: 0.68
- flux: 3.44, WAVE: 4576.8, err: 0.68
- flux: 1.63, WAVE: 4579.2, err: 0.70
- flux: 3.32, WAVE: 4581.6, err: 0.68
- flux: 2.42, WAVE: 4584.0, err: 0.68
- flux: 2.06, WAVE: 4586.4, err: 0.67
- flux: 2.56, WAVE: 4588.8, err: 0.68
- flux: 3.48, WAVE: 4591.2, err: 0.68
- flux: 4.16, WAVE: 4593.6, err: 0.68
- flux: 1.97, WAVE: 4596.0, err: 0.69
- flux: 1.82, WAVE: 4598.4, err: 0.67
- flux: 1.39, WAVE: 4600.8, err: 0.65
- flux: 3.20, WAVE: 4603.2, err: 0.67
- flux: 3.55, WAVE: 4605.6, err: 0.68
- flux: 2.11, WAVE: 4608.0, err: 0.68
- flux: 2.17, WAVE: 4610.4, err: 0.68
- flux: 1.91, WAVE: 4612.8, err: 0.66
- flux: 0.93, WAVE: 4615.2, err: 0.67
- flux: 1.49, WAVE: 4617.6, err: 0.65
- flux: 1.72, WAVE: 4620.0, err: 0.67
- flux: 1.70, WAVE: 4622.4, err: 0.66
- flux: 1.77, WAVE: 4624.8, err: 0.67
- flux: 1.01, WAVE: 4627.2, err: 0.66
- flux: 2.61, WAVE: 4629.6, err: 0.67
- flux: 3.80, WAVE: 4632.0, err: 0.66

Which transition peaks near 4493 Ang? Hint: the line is [O II] 3727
